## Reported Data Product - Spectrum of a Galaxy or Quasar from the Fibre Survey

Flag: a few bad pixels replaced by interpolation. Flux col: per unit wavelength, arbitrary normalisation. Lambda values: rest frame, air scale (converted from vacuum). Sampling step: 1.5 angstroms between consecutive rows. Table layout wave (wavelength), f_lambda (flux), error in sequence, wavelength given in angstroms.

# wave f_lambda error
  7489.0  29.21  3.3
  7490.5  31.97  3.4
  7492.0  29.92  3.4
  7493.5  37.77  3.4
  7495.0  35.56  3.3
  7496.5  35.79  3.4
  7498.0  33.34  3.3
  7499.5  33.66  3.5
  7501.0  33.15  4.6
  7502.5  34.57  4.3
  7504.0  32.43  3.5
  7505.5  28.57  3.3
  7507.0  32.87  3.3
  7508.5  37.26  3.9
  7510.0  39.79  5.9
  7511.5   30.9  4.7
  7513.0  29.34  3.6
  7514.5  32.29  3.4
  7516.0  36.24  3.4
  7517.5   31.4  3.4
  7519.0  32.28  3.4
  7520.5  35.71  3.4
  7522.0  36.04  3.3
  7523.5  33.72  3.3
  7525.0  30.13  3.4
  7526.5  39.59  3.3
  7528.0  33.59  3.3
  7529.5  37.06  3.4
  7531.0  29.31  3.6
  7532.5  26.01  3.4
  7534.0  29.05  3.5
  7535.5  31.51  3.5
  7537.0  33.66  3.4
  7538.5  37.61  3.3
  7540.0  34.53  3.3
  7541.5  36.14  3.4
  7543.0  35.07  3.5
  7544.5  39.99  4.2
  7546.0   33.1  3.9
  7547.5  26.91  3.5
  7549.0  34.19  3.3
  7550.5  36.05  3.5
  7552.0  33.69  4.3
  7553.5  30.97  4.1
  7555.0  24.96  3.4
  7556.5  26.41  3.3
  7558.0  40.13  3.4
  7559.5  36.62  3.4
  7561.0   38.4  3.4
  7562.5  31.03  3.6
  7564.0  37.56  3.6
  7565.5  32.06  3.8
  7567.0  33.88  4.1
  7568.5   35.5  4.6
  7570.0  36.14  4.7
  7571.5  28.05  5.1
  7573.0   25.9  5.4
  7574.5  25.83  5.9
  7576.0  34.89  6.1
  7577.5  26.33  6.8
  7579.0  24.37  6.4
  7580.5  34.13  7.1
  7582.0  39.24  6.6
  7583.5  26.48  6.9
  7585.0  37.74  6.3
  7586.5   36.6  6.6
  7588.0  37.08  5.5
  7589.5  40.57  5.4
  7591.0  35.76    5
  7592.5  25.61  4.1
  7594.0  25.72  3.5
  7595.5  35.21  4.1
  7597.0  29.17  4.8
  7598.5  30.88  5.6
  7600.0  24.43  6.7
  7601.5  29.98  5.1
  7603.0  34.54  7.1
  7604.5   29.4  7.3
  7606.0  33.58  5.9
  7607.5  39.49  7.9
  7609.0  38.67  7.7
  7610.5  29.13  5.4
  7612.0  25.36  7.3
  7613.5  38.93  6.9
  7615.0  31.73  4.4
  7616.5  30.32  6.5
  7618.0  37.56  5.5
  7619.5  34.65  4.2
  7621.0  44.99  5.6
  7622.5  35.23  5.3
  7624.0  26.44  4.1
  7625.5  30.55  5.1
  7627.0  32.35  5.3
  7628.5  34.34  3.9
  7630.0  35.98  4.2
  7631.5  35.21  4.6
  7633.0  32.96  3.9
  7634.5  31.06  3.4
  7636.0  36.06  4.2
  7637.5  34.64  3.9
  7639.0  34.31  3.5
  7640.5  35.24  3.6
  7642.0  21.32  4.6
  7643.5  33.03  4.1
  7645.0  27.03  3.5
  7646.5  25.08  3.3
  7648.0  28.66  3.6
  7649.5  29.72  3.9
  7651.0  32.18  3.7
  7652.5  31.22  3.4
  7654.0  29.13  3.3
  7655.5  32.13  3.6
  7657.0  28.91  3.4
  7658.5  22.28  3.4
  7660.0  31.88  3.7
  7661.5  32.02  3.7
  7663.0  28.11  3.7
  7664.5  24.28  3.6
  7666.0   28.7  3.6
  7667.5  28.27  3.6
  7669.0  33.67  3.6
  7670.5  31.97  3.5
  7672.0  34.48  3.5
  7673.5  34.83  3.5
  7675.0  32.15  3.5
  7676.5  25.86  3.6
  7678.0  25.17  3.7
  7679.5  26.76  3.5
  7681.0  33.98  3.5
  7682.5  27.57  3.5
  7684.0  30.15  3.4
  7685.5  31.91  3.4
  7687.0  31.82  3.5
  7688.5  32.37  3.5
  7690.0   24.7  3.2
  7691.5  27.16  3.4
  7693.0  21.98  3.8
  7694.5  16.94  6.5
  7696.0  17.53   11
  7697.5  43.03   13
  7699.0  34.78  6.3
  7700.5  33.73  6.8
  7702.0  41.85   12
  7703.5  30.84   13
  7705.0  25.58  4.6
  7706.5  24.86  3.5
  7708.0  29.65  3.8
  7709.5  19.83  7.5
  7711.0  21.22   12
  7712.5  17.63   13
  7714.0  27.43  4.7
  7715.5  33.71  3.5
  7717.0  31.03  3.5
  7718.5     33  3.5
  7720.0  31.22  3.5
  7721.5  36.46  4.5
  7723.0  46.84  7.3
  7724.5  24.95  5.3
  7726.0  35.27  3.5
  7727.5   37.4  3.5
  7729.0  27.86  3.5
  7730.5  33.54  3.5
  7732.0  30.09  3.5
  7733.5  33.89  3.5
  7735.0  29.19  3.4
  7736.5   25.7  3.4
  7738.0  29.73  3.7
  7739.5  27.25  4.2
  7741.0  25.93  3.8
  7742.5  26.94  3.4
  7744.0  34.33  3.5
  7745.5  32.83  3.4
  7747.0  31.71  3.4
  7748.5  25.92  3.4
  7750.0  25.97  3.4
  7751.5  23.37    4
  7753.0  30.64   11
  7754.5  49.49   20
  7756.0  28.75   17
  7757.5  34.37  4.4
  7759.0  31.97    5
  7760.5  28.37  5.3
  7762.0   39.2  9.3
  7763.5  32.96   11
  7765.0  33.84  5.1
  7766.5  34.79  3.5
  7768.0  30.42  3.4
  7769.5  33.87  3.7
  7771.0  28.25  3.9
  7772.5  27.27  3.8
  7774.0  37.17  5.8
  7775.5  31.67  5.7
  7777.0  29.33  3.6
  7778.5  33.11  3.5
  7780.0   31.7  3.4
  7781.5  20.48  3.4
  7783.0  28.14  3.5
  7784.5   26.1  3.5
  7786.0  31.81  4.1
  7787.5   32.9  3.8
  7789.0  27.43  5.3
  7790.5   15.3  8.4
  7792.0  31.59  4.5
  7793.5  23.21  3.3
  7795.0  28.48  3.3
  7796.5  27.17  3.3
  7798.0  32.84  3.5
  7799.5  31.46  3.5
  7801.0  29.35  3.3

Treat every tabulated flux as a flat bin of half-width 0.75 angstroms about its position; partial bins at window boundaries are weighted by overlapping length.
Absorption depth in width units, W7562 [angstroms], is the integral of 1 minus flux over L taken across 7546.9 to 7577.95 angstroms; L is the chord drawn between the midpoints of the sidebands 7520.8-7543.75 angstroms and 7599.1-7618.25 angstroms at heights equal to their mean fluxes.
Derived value 0.8 angstroms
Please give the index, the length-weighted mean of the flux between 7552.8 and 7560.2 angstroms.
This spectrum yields 31.8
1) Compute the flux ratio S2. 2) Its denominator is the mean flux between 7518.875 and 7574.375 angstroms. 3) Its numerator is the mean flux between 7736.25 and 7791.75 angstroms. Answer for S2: 0.91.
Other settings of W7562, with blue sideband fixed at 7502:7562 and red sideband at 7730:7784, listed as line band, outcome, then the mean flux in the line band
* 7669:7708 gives 2.3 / 29.8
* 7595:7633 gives -0.7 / 33.1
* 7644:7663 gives 1.7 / 29.2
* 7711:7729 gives -0.2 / 31.6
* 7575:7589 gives -0.1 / 33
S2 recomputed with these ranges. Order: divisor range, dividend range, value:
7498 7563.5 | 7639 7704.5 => 0.89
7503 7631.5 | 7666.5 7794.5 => 0.91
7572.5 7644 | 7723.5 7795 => 0.93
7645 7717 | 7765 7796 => 1.01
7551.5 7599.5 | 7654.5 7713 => 0.89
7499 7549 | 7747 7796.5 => 0.90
